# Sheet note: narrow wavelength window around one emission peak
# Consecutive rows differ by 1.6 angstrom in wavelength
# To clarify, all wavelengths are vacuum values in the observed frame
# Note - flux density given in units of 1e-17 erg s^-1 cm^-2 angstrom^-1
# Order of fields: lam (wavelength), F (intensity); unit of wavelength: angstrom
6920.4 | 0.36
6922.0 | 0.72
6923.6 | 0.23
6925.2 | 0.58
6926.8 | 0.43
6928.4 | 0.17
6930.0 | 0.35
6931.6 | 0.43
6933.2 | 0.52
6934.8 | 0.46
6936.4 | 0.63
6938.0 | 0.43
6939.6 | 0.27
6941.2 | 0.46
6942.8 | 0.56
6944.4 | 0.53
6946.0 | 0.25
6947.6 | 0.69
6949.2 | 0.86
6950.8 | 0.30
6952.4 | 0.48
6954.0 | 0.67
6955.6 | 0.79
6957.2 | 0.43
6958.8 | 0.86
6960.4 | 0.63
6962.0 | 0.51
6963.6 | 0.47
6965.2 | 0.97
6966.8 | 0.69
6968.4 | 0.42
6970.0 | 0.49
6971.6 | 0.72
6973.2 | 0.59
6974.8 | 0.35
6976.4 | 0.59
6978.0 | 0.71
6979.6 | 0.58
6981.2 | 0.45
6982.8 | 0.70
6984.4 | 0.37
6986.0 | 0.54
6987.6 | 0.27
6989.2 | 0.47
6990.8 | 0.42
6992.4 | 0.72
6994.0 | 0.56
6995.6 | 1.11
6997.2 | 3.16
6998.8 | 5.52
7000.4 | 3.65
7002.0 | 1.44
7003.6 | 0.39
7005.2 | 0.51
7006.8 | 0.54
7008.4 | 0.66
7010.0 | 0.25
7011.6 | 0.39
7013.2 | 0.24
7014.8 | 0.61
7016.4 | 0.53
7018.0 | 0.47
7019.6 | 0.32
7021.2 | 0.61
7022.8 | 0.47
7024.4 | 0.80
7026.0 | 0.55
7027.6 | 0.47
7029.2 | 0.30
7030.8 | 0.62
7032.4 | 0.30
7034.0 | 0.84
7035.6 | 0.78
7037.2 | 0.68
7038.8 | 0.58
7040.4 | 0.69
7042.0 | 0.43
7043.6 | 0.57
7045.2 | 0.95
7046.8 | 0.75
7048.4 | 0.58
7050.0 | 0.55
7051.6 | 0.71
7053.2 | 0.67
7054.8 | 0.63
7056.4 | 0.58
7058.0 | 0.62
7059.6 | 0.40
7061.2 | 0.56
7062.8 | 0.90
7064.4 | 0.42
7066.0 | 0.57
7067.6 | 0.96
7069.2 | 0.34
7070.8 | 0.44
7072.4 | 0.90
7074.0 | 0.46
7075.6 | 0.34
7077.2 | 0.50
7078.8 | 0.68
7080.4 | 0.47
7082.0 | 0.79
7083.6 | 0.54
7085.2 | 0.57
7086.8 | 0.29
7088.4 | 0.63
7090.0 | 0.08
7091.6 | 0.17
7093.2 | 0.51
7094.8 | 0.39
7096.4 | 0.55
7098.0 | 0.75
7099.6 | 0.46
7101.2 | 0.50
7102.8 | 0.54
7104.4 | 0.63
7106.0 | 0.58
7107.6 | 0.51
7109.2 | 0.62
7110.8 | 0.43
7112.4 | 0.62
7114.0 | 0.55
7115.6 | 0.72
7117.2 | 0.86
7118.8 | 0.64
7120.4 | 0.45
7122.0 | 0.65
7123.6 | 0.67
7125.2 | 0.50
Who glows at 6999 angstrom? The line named Hbeta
